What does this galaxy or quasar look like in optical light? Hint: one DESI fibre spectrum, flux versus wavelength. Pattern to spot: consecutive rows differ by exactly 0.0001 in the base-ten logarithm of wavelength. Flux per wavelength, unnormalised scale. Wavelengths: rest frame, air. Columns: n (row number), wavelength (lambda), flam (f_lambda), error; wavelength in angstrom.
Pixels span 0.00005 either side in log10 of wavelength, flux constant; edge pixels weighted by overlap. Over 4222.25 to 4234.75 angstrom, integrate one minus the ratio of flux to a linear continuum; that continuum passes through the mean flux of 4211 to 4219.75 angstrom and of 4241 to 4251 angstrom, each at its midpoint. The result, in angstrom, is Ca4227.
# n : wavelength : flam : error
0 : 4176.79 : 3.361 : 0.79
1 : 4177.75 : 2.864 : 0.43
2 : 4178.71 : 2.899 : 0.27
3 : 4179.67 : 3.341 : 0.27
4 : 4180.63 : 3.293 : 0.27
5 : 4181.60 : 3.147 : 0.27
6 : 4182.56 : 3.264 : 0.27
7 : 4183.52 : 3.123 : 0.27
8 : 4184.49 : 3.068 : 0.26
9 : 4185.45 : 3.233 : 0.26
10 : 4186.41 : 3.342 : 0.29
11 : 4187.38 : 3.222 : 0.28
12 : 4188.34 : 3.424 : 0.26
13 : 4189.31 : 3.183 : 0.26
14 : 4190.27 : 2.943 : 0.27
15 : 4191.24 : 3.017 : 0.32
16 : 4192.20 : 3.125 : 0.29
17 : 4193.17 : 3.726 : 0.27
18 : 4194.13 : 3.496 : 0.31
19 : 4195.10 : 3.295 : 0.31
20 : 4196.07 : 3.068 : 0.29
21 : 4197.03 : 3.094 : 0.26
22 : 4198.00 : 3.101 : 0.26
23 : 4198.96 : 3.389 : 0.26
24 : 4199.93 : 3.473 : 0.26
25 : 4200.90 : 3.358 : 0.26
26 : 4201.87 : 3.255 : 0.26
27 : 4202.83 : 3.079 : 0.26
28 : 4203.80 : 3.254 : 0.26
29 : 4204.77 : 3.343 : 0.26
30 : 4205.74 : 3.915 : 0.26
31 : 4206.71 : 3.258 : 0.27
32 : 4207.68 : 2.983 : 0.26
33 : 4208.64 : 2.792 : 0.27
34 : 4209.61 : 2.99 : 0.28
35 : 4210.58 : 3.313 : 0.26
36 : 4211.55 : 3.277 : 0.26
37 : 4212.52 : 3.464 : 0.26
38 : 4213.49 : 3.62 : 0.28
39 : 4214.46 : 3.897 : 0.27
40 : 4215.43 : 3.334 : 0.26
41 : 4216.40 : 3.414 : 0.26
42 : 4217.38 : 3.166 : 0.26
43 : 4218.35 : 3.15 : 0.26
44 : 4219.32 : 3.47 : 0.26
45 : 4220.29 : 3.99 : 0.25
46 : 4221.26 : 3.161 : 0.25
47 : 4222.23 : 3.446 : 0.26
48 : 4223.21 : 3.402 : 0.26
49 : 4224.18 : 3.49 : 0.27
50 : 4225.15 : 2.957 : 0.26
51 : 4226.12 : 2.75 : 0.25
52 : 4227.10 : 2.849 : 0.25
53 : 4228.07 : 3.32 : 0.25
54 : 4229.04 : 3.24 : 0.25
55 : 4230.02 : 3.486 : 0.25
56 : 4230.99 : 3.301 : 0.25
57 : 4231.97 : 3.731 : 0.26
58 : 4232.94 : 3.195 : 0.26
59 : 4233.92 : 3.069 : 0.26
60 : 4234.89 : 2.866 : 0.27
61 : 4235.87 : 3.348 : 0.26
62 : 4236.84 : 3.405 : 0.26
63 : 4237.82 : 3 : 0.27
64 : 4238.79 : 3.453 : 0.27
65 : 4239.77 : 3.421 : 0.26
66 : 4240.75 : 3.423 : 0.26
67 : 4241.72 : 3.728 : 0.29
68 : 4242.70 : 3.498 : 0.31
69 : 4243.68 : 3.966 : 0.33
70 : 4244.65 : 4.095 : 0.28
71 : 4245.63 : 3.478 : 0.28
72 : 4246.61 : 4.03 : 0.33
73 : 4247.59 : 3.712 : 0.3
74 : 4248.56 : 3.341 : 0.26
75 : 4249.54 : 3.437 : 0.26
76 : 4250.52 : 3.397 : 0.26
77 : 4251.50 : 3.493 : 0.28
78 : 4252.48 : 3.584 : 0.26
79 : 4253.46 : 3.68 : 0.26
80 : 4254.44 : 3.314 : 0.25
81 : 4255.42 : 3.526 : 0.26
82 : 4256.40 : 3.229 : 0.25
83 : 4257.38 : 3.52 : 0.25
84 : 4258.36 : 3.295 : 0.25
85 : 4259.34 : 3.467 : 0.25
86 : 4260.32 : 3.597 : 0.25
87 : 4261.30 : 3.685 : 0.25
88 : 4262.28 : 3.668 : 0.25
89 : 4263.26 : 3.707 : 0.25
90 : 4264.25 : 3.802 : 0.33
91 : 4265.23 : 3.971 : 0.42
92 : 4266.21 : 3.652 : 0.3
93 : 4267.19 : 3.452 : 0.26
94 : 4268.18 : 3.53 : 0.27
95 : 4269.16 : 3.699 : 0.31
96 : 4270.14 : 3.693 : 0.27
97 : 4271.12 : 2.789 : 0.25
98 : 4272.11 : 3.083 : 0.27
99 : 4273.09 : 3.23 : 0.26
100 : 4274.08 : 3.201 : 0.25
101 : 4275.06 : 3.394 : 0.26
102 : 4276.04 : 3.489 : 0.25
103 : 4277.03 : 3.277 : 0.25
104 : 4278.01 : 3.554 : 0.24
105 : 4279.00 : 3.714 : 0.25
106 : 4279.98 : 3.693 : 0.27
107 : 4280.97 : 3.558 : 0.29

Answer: 1.0 angstrom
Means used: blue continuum 3.42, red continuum 3.66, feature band 3.23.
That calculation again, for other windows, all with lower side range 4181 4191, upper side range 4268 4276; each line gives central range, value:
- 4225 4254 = -1.2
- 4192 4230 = -0.9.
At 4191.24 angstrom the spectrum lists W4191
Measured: 3.017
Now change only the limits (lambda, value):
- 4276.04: 3.489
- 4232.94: 3.195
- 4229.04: 3.24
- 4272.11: 3.083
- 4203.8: 3.254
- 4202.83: 3.079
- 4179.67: 3.341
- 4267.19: 3.452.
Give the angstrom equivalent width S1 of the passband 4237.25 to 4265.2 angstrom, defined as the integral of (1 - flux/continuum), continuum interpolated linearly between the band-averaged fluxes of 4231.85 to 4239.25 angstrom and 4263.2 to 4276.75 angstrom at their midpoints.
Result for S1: -1.8 angstrom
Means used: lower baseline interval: 3.24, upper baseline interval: 3.47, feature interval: 3.56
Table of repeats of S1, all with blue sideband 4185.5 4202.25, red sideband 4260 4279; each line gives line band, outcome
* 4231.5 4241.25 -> 0.31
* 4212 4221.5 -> -0.39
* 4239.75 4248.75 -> -0.71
